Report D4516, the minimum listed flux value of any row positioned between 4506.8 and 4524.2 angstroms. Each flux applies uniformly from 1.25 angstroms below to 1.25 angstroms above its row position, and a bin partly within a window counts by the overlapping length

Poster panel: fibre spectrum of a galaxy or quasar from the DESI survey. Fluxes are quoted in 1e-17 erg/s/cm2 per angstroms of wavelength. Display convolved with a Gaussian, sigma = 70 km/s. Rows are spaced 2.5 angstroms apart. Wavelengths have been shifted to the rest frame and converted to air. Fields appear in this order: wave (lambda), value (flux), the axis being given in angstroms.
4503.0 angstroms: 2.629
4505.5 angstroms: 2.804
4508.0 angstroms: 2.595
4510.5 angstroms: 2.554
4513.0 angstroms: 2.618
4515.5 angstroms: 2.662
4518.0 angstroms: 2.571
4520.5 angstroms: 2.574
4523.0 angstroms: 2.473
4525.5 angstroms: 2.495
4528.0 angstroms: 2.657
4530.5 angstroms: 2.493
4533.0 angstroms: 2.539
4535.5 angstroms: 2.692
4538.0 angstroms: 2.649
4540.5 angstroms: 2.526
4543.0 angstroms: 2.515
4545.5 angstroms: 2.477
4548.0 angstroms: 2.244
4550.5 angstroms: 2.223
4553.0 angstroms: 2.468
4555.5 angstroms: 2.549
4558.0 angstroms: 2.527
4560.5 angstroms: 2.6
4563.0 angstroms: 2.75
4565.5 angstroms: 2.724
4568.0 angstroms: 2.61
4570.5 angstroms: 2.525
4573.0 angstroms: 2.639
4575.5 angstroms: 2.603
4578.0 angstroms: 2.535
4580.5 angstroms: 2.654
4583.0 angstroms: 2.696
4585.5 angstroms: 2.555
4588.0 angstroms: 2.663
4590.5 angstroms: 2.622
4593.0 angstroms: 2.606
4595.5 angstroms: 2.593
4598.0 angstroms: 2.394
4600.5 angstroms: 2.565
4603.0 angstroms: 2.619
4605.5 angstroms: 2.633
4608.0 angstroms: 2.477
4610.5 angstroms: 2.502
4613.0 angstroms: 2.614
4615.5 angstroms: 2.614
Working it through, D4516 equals 2.473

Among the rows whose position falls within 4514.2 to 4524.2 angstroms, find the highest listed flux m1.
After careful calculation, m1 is 2.662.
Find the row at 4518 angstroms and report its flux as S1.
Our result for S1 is 2.571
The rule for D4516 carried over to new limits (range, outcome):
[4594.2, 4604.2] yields 2.394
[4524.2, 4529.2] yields 2.495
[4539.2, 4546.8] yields 2.477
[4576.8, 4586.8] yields 2.535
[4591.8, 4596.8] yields 2.593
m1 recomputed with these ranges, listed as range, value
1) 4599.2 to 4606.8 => 2.633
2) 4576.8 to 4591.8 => 2.696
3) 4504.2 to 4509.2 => 2.804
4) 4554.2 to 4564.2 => 2.75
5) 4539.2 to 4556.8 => 2.549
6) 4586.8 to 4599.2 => 2.663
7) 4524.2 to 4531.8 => 2.657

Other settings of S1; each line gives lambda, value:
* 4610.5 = 2.502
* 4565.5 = 2.724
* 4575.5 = 2.603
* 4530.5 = 2.493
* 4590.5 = 2.622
